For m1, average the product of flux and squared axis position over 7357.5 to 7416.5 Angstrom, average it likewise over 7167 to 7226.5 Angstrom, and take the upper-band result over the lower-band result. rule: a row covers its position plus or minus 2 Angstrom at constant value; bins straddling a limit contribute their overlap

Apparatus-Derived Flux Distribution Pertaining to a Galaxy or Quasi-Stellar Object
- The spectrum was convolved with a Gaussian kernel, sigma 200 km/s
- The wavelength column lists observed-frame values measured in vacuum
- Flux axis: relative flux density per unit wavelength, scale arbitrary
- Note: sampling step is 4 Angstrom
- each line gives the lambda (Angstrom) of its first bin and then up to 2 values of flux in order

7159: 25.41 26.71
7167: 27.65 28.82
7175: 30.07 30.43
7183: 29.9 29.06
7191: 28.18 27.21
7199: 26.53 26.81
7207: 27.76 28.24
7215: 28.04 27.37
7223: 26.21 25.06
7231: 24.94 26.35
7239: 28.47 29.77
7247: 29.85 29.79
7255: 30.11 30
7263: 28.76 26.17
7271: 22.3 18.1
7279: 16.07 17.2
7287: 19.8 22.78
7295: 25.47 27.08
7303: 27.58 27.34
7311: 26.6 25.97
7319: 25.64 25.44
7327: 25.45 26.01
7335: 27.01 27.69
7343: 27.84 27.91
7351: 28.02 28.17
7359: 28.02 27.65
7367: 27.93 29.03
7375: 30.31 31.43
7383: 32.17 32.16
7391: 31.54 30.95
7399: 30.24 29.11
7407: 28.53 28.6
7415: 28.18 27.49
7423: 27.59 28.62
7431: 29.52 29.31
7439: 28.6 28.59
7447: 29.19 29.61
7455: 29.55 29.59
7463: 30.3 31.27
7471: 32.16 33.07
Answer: 1.12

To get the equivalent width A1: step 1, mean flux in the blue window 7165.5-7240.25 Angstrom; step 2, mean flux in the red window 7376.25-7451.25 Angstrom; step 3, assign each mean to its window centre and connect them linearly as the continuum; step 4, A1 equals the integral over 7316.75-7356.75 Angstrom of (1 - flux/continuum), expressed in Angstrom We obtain 2.8 Angstrom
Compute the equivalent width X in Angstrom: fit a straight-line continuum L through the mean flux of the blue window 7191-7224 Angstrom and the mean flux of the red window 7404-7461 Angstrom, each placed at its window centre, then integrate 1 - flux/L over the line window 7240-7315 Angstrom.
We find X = 6.66 Angstrom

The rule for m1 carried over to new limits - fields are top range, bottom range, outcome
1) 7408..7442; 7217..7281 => 1.14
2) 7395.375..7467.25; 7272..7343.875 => 1.24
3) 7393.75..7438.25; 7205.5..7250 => 1.11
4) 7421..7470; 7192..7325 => 1.19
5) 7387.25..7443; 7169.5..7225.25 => 1.10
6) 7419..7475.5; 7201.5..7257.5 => 1.13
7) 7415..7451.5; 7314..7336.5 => 1.14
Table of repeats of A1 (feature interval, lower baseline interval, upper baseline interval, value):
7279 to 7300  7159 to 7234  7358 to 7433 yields 5.1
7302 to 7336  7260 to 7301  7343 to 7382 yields -1.1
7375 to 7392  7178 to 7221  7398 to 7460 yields -1.7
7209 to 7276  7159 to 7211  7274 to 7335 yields -2.6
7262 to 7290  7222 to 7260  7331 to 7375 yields 7.0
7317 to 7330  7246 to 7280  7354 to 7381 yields 1.0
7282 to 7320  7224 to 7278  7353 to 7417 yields 4.2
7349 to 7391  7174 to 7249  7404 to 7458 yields -1.6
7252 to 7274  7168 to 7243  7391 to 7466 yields 0.8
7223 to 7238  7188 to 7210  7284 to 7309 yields 0.4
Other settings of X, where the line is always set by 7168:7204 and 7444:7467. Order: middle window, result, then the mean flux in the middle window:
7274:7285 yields 4.53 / 17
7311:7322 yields 1.22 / 25.9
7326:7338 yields 1.18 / 26.3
